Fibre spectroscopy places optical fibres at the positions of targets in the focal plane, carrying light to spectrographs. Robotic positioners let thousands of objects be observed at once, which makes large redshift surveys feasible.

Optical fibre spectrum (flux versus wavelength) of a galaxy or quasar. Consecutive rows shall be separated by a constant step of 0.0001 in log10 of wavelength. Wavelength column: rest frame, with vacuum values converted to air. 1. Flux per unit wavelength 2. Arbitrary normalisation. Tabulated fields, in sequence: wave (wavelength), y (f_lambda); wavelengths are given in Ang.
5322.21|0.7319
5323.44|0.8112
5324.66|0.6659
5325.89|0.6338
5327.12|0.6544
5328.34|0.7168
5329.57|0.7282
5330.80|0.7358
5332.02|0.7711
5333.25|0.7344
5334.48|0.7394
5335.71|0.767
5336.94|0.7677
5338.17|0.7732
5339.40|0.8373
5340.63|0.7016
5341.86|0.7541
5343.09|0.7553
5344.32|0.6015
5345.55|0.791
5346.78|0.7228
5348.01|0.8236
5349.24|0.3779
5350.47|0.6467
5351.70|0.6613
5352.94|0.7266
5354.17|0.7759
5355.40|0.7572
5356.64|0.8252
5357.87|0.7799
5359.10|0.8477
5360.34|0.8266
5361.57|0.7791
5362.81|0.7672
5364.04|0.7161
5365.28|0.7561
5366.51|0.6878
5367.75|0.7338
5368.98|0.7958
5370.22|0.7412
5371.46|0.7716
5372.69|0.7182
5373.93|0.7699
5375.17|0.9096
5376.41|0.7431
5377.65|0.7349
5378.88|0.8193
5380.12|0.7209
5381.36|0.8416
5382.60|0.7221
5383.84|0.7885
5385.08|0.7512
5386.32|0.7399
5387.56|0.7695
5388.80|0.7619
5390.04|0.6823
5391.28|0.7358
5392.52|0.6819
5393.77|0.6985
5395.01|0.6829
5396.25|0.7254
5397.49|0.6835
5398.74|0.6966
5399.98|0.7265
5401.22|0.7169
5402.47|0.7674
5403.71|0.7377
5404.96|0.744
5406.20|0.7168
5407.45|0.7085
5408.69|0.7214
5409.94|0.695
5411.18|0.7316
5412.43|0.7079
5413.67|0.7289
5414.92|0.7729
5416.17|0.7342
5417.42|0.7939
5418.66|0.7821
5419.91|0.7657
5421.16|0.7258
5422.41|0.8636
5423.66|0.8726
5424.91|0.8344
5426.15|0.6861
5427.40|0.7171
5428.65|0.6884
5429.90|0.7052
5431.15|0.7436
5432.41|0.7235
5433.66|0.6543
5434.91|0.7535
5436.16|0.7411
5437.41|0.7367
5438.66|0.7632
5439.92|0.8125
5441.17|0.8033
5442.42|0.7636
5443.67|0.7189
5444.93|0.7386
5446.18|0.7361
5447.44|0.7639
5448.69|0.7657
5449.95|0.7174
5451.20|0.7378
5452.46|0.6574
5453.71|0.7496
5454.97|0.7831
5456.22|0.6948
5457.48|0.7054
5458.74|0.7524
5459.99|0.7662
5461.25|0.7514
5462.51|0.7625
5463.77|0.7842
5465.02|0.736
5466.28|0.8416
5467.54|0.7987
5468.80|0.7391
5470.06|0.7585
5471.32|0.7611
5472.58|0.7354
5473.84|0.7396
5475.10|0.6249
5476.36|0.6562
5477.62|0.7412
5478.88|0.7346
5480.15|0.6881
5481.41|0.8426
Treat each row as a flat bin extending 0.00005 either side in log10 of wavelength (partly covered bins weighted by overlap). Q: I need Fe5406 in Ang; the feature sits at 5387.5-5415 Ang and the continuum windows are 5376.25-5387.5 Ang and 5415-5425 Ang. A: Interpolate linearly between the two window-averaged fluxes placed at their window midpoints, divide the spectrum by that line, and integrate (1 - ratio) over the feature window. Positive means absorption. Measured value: 2.08 Ang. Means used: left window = 0.764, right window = 0.793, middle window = 0.72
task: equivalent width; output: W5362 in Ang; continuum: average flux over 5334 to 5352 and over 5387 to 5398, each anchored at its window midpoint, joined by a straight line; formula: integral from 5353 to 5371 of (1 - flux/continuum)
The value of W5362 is -1.4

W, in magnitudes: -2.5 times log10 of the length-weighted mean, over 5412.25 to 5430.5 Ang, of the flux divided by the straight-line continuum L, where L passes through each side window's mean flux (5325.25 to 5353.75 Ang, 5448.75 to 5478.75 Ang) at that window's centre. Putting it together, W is -0.04 mag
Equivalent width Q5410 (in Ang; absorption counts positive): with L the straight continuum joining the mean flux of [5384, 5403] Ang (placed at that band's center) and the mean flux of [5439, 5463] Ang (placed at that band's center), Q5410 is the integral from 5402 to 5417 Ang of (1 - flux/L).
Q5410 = 0.0 Ang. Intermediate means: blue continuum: 0.723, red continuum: 0.746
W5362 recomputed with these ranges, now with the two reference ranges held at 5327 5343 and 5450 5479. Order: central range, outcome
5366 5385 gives -0.5 Ang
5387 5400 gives 0.6 Ang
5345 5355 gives 0.7 Ang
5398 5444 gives -0.2 Ang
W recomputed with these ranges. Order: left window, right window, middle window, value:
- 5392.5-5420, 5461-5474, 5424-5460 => 0.02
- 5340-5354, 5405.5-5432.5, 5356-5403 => -0.06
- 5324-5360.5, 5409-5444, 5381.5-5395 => 0.01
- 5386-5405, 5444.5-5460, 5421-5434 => -0.03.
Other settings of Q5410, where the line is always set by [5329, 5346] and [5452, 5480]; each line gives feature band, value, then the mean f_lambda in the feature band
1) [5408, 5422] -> 0.0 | 0.744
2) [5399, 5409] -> 0.2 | 0.729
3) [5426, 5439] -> 0.4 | 0.72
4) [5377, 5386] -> -0.3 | 0.768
